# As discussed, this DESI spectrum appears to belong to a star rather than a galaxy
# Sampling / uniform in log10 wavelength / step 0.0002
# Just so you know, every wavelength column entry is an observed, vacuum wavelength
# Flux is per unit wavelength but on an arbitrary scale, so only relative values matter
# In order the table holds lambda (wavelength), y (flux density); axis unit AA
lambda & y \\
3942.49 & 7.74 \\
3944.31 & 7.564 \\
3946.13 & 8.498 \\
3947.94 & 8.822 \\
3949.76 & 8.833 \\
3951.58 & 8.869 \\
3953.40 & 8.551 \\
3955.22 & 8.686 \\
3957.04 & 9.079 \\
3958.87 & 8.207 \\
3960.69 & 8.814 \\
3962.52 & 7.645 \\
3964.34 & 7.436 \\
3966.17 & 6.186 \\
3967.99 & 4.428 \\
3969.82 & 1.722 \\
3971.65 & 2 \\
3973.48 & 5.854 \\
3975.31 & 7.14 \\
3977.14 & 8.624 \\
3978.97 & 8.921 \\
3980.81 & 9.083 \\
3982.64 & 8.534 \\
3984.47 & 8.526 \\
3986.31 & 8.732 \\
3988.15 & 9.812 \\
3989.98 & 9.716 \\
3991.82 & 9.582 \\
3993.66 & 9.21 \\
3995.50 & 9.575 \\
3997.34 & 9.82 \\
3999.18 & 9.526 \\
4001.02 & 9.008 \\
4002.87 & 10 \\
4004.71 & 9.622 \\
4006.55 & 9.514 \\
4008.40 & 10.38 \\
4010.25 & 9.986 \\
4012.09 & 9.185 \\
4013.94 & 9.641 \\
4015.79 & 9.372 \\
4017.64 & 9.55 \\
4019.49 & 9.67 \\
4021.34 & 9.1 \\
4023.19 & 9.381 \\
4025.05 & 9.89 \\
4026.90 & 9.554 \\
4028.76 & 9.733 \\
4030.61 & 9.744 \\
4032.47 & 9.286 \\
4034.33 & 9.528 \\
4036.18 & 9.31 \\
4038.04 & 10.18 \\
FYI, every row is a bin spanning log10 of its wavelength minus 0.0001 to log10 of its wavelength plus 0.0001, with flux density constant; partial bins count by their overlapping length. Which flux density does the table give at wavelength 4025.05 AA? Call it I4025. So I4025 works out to 9.89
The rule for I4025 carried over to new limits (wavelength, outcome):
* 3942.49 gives 7.74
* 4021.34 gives 9.1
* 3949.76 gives 8.833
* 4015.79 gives 9.372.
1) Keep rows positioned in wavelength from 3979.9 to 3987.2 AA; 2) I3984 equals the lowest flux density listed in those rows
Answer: 8.526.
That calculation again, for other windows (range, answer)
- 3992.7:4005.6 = 9.008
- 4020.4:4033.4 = 9.1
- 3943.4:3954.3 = 7.564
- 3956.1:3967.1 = 6.186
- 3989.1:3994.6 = 9.21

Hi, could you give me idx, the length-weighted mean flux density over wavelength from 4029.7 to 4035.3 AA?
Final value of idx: 9.52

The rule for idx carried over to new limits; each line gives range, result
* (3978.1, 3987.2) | 8.75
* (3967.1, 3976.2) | 4.22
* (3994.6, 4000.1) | 9.65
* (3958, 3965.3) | 8.01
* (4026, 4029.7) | 9.65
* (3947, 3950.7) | 8.84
